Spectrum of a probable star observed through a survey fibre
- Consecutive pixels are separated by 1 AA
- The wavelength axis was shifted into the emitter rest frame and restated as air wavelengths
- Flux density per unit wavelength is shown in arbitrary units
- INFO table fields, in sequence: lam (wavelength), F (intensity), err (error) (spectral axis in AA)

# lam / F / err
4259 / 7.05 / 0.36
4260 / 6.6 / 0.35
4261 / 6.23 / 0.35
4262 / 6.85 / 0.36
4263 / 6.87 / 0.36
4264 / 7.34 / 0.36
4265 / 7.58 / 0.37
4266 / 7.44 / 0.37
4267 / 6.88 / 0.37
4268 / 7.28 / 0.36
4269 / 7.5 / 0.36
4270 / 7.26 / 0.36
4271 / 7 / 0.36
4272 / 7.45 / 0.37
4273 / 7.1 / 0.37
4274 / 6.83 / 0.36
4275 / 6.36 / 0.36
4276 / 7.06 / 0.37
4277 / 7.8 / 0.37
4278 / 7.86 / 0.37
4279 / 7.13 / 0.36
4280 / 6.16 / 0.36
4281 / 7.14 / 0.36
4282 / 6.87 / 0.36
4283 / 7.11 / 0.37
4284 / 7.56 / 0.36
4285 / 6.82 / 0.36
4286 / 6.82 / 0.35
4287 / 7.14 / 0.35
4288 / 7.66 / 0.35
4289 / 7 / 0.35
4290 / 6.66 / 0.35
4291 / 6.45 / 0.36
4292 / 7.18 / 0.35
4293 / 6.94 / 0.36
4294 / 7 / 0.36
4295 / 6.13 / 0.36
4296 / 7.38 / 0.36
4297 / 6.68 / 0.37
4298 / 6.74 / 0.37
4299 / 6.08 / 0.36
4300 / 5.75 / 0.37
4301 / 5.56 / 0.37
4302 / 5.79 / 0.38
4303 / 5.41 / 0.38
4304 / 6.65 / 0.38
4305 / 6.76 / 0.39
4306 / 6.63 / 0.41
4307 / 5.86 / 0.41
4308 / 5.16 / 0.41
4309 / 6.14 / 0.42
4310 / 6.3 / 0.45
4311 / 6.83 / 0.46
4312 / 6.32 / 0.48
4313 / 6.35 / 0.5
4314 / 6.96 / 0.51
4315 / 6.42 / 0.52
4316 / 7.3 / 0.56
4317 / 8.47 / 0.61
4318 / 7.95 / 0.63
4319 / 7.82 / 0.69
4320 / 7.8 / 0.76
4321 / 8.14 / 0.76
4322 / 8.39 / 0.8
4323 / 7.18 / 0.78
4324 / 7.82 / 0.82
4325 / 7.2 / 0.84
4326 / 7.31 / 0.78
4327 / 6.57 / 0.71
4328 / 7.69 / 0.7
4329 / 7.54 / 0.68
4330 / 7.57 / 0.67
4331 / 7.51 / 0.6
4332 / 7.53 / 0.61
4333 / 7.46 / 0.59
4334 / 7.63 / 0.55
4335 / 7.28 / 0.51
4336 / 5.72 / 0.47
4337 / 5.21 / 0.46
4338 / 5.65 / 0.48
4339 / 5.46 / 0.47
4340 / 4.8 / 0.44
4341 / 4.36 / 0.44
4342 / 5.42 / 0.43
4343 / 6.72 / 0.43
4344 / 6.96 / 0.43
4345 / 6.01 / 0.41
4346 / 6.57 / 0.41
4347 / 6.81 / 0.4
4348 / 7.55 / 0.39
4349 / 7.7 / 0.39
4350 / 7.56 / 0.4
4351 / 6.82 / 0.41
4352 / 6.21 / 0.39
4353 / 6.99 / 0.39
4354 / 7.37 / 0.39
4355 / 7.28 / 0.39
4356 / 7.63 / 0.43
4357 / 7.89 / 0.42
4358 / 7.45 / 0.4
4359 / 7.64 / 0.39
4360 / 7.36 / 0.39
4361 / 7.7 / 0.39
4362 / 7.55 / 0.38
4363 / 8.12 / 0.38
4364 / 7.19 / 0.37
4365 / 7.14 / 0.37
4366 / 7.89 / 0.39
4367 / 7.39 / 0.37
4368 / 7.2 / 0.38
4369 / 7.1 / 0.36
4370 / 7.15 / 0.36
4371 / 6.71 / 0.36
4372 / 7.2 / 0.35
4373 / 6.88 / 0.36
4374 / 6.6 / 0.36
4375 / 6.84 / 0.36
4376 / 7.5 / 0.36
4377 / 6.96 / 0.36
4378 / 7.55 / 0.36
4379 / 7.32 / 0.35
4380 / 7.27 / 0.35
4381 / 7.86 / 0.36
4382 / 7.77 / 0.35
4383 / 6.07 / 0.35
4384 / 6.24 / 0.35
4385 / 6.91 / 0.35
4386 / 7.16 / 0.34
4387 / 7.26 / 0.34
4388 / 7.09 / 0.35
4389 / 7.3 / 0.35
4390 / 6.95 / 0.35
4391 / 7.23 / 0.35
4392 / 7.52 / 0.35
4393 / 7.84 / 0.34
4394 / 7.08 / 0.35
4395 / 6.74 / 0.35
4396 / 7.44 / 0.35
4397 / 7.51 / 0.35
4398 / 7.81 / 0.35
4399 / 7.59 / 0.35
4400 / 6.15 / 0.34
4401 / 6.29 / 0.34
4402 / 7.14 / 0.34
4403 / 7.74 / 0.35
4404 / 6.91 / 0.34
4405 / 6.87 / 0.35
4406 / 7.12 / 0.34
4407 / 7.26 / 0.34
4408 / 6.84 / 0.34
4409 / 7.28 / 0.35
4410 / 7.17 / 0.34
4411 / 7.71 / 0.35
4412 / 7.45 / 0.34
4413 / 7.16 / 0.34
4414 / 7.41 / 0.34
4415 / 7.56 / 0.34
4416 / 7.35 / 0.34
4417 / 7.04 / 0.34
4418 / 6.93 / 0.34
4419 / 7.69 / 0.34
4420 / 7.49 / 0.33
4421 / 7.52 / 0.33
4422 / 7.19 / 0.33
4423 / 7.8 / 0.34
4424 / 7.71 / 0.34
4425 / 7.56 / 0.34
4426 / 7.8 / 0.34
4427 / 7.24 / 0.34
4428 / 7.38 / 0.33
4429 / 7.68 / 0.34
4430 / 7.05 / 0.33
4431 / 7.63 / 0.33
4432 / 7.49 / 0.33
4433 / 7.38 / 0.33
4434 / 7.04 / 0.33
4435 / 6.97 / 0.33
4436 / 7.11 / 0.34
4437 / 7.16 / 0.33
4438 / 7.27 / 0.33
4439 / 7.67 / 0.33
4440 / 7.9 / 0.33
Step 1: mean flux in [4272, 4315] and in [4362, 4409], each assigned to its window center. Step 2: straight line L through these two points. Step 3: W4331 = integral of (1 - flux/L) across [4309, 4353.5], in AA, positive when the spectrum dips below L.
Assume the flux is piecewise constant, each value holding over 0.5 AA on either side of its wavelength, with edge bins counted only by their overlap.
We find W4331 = -0.1 AA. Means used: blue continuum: 6.68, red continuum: 7.17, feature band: 6.9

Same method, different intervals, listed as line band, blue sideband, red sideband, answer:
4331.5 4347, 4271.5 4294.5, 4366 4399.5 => 2.0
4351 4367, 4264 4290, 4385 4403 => -0.5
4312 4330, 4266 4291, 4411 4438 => -0.6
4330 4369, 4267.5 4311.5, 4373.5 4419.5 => 0.4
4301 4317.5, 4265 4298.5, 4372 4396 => 1.5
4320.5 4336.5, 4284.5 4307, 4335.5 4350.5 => -2.8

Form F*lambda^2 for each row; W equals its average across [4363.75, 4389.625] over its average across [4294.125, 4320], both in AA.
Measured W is 1.1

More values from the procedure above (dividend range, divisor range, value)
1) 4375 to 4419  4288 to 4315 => 1.17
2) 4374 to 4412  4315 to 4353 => 1.06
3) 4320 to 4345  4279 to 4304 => 1.04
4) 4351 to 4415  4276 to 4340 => 1.09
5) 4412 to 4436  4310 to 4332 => 1.05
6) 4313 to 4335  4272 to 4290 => 1.08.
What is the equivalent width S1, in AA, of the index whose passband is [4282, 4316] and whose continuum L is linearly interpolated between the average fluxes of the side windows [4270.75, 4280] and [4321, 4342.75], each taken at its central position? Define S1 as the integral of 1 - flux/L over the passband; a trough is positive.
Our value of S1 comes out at 2.0 AA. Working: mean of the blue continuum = 7.13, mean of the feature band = 6.57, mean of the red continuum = 6.76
